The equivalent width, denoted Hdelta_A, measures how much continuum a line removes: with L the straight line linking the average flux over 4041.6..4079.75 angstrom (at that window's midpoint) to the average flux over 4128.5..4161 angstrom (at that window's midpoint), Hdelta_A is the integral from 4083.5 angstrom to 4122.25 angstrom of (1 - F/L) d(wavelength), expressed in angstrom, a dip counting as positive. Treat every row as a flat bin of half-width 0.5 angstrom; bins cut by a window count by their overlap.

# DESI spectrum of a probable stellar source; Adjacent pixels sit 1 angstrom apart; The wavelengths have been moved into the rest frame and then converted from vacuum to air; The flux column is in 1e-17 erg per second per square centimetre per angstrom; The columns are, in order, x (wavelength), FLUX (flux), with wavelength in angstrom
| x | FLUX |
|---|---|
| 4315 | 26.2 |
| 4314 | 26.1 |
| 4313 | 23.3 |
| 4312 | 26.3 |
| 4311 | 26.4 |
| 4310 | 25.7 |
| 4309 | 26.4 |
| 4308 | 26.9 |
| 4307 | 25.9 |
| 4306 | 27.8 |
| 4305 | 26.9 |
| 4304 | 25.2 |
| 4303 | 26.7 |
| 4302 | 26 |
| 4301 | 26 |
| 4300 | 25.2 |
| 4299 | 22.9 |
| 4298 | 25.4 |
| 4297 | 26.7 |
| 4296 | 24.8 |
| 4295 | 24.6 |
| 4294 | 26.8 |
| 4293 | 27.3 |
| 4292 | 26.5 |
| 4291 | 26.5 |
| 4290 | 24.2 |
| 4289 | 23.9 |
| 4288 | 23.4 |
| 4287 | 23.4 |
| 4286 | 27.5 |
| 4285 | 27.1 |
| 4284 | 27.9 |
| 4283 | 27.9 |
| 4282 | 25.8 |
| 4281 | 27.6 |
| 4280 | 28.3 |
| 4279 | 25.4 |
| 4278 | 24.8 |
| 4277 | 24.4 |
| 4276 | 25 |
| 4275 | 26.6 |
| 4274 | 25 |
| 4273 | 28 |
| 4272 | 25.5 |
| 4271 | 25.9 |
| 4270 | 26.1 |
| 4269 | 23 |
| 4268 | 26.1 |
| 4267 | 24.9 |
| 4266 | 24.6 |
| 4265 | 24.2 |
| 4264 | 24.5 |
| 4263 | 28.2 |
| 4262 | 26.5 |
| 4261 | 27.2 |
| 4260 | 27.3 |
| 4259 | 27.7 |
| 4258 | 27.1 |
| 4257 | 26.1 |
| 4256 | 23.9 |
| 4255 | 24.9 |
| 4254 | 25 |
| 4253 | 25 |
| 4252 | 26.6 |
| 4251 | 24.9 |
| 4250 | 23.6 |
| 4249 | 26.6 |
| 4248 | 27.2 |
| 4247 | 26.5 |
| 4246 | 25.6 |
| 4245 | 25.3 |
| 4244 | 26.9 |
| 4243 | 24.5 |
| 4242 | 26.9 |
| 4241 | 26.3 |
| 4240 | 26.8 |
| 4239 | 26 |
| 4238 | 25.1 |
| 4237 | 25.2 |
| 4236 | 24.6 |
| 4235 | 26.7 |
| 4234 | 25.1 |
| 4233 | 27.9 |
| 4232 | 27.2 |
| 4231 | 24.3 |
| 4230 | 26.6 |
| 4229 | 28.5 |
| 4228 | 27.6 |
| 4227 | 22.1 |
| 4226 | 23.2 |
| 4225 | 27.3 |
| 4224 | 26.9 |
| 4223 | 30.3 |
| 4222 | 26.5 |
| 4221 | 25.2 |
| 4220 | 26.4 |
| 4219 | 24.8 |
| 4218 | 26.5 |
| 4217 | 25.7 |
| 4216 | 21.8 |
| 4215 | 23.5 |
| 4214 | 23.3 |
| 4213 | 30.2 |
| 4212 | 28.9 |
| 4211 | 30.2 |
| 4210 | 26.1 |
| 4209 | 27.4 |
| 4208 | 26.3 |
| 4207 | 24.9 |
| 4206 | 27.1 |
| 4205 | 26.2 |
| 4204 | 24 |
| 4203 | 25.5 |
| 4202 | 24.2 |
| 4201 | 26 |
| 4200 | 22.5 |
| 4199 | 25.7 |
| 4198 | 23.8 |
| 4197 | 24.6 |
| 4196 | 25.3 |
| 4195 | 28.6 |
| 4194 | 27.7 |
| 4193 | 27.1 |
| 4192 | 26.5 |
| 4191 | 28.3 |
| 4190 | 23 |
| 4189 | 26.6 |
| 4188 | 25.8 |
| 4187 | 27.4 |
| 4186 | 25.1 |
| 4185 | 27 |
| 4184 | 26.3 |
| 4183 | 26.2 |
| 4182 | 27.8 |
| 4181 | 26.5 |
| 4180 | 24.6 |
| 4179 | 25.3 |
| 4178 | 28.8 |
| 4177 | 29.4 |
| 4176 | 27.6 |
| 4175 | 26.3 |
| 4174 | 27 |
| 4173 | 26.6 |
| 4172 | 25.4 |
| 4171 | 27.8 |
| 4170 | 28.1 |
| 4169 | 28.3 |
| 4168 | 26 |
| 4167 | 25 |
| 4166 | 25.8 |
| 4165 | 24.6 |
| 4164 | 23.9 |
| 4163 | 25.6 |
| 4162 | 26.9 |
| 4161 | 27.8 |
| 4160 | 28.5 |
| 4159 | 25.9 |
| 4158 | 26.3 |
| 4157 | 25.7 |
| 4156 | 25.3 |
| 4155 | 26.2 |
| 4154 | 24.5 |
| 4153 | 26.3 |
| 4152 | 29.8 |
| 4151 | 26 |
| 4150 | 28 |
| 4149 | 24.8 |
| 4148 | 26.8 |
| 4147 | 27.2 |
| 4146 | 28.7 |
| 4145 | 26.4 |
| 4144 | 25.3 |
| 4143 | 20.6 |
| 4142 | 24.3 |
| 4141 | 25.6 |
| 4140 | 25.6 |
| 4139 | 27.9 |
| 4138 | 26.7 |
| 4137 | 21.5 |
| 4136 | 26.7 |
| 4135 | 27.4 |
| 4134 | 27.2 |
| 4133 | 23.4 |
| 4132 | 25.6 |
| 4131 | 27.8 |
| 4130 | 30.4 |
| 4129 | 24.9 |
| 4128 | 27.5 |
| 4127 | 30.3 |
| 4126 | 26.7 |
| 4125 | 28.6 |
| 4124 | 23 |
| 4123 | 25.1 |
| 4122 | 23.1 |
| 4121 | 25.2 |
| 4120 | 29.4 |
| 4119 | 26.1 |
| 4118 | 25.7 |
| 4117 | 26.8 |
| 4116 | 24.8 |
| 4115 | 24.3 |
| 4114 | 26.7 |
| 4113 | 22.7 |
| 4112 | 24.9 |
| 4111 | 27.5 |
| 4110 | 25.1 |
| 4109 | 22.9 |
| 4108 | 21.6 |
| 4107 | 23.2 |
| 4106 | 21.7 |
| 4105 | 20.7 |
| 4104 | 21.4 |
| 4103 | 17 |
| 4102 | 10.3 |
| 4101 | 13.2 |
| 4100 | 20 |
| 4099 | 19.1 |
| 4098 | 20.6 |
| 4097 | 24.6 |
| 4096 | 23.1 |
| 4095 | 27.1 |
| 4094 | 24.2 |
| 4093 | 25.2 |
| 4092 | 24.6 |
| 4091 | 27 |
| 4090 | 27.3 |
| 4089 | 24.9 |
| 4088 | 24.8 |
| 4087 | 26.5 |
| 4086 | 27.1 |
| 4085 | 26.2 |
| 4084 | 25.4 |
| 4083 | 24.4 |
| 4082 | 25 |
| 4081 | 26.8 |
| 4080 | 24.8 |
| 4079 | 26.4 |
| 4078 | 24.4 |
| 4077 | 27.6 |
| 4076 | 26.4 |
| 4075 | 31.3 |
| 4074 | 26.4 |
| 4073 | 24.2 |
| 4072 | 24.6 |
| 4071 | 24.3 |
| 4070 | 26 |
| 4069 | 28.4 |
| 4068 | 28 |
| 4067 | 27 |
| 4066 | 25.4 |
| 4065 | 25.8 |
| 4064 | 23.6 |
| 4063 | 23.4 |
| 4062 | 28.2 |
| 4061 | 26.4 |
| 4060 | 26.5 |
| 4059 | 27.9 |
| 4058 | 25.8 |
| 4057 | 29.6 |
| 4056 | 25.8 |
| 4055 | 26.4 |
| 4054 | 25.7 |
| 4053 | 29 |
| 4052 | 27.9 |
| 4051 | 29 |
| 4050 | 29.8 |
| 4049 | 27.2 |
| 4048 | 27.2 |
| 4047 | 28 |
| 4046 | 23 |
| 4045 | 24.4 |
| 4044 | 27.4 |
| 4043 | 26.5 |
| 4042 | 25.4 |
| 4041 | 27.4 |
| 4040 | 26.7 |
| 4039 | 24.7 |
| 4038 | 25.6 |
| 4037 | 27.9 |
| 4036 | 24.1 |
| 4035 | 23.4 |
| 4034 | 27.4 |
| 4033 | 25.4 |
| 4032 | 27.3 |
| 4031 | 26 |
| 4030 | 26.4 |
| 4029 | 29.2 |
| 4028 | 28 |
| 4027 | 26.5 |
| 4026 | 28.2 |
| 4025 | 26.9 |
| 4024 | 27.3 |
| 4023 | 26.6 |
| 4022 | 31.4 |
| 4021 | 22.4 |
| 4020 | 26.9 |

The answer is 4.0 angstrom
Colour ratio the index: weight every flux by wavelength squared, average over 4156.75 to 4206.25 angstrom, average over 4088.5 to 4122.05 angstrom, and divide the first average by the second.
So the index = 1.17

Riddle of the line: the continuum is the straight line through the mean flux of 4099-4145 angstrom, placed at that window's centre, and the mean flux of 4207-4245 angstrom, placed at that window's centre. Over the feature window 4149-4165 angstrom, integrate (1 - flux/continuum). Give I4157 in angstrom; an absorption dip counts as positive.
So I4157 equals -0.9 angstrom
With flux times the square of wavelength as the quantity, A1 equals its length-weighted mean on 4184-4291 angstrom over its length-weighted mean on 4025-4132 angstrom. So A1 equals 1.10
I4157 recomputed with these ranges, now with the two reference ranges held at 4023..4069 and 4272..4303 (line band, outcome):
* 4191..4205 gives 0.3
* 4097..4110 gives 3.3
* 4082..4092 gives 0.3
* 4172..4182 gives -0.3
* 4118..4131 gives -0.2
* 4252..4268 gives 0.1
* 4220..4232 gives -0.1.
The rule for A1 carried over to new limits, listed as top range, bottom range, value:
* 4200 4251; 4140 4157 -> 1.04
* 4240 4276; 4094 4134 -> 1.16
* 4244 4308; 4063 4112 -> 1.17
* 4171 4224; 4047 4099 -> 1.07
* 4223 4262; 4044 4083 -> 1.07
